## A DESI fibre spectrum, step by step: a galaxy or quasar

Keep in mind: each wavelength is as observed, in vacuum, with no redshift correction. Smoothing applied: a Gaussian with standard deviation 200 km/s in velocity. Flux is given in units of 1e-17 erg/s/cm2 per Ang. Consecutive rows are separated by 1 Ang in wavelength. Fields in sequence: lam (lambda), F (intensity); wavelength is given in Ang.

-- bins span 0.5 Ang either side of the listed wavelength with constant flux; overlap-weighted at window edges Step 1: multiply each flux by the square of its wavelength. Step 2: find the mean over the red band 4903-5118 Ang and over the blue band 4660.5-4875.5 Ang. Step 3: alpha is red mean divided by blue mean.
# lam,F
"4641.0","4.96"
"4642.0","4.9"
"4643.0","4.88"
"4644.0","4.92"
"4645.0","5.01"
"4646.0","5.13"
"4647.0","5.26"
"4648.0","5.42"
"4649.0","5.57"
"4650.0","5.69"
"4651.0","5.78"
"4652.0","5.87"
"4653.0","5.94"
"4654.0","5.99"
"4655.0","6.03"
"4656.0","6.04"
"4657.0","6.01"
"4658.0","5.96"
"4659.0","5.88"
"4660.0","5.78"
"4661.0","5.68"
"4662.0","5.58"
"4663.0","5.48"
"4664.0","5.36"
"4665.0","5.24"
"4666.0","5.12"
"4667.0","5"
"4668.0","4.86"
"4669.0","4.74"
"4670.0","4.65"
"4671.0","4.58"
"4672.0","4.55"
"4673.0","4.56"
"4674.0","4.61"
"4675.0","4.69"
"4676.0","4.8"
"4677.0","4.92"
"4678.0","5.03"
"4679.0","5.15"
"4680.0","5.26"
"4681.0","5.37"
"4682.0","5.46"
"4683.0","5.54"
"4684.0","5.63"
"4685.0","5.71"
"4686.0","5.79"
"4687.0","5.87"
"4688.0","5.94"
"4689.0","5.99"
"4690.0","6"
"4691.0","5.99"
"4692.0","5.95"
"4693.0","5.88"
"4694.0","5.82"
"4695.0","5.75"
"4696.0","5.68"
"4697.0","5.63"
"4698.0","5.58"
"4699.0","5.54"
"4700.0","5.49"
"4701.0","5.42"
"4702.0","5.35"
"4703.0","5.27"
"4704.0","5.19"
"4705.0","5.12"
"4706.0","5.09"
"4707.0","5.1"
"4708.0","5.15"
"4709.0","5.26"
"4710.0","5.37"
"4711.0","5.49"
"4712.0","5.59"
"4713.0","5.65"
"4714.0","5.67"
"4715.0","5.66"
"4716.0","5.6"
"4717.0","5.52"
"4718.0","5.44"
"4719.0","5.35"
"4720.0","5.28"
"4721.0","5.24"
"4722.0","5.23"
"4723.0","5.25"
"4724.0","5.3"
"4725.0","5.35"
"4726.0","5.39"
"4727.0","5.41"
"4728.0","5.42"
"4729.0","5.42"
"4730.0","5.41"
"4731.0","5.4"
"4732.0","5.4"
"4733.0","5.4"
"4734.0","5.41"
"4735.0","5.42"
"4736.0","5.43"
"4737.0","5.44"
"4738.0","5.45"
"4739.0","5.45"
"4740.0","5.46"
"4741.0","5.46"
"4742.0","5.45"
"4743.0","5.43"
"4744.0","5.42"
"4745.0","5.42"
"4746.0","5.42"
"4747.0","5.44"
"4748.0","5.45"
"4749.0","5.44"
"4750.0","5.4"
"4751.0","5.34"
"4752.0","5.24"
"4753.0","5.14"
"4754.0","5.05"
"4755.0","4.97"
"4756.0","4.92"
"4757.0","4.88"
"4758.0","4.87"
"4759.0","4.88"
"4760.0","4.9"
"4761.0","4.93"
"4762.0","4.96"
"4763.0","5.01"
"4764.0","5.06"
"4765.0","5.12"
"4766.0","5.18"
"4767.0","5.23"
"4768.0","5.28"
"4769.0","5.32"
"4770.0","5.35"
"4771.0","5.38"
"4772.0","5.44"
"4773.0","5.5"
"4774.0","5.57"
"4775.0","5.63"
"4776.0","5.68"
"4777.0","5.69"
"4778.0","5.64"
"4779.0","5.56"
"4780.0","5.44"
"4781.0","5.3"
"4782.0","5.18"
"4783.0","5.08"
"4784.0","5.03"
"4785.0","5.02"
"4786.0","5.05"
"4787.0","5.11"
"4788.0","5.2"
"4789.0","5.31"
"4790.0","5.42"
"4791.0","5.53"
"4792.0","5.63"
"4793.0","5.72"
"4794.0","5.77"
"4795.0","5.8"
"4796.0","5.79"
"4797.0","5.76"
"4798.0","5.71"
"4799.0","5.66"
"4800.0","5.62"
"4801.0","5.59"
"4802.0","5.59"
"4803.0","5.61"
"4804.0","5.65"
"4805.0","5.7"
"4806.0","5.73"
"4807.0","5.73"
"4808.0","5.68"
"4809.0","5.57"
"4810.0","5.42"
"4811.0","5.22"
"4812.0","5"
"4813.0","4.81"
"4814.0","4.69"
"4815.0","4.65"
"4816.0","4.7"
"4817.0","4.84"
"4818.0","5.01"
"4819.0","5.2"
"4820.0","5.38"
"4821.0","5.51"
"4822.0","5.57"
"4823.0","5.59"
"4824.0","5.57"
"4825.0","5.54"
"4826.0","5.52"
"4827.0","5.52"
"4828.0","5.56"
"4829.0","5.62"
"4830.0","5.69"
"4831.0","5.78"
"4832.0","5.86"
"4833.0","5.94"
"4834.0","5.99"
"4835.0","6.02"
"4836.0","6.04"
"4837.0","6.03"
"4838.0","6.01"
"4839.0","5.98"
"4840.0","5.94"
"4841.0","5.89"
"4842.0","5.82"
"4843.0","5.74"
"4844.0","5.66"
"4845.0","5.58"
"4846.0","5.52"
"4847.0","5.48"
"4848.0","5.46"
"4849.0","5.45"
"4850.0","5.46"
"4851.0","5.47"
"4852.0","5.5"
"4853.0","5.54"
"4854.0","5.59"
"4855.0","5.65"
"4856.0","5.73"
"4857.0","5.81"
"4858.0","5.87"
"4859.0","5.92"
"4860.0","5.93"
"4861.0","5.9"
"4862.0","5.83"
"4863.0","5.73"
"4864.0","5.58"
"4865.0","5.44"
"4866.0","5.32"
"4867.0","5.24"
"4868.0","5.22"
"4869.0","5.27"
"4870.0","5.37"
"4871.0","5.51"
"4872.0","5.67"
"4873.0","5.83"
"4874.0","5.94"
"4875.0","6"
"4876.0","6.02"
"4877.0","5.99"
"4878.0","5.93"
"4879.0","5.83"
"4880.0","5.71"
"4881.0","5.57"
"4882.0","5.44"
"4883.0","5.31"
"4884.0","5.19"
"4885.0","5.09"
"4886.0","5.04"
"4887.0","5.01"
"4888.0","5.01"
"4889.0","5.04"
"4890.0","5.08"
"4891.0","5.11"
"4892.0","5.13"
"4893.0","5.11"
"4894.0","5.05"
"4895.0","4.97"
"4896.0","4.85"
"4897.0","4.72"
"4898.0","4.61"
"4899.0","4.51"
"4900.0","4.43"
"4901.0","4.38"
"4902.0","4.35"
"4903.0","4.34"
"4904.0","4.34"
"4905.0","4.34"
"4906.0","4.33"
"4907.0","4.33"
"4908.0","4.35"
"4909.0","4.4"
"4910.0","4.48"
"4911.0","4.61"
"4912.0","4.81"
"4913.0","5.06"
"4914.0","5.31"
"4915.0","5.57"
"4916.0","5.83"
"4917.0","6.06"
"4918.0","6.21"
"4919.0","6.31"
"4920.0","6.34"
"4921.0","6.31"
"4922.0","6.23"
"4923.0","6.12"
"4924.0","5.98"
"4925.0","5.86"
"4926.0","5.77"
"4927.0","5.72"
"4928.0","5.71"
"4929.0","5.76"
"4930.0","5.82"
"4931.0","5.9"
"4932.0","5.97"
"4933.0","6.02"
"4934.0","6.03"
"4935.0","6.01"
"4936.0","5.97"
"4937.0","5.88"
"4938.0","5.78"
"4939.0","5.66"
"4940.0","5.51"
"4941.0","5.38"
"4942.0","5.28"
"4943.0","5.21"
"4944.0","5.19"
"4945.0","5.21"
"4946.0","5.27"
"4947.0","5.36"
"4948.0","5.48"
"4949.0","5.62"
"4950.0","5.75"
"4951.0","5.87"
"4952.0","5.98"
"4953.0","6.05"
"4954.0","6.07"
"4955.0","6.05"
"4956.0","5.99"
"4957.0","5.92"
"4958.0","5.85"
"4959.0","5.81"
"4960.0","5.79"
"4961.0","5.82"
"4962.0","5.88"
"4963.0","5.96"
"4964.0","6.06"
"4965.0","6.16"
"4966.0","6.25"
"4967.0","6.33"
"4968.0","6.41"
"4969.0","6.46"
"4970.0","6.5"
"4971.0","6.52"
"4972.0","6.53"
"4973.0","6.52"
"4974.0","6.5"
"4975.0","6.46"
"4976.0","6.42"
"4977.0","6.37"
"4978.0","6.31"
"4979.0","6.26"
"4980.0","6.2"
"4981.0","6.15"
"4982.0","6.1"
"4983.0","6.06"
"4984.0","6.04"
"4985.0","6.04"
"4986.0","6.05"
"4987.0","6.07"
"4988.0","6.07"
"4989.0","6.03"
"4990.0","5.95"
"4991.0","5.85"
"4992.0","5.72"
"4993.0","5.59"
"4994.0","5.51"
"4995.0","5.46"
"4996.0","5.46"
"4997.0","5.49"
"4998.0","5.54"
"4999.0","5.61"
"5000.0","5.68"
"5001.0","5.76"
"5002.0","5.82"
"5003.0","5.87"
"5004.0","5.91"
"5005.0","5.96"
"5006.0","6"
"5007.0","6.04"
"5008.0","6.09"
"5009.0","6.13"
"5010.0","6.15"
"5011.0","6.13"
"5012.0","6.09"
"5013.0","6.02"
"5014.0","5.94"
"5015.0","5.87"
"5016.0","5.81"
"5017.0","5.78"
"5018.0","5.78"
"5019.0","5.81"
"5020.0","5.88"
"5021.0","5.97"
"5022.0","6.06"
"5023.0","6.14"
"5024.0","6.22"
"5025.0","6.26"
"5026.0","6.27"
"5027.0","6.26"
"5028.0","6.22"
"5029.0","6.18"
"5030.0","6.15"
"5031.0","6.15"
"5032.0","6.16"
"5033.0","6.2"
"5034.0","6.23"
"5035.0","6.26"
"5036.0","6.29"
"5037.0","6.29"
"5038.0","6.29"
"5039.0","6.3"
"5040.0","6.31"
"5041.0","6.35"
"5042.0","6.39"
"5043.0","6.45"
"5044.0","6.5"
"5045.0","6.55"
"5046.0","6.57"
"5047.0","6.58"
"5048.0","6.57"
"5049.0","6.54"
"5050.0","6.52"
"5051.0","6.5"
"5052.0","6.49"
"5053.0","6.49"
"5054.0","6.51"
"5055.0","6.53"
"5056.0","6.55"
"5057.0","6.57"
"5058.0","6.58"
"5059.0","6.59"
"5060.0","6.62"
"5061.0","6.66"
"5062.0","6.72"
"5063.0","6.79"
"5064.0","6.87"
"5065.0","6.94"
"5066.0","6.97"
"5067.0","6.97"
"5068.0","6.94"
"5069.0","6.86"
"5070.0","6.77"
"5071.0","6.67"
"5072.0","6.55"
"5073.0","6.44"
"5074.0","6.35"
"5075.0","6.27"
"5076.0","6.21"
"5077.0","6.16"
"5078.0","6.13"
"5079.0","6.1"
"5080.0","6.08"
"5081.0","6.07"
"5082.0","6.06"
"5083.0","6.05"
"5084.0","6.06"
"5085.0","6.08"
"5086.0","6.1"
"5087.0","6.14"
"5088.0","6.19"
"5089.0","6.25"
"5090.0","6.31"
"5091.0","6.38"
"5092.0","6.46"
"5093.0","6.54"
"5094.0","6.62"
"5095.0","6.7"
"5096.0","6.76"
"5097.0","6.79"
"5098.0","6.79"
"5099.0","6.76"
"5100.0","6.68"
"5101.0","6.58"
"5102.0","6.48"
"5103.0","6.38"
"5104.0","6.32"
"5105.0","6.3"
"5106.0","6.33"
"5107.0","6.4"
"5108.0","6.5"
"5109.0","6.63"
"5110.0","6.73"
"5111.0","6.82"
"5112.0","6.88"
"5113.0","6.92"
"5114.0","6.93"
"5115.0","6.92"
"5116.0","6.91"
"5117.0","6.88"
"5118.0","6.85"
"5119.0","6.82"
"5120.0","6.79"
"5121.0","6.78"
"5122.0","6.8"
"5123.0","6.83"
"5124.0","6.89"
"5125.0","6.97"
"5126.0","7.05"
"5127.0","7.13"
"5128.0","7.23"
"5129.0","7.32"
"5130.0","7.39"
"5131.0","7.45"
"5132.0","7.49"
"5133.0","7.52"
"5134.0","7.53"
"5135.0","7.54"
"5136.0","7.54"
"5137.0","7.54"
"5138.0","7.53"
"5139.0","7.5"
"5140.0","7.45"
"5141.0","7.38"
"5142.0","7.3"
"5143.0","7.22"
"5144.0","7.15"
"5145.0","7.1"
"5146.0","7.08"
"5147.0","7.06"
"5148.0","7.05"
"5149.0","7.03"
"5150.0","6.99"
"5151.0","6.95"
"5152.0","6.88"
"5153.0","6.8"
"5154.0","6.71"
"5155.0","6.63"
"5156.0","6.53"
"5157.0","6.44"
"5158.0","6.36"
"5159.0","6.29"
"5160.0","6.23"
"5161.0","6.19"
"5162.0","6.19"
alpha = 1.24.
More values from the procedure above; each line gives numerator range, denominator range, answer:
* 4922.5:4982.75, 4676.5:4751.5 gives 1.20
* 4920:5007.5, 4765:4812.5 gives 1.16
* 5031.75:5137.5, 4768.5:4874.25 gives 1.33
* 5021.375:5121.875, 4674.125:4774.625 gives 1.39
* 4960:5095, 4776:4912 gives 1.25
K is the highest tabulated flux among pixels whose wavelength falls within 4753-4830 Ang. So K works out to 5.8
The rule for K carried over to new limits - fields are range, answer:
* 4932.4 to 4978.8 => 6.53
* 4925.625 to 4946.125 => 6.03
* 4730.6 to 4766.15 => 5.46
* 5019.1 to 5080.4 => 6.97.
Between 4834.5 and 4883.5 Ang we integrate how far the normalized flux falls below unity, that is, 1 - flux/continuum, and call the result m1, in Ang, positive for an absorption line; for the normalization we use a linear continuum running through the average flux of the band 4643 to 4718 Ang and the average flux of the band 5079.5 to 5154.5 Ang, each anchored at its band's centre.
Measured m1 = 2.5 Ang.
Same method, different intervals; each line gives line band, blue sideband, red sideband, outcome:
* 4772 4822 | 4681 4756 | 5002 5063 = 2.27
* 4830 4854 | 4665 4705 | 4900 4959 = -1.33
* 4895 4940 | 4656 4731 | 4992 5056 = 4.10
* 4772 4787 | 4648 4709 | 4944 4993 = 0.72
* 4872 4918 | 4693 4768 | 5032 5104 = 6.18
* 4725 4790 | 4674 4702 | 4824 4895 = 2.99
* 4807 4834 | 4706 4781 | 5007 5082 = 1.04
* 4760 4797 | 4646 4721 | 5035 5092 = 2.20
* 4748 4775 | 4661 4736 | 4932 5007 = 1.53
